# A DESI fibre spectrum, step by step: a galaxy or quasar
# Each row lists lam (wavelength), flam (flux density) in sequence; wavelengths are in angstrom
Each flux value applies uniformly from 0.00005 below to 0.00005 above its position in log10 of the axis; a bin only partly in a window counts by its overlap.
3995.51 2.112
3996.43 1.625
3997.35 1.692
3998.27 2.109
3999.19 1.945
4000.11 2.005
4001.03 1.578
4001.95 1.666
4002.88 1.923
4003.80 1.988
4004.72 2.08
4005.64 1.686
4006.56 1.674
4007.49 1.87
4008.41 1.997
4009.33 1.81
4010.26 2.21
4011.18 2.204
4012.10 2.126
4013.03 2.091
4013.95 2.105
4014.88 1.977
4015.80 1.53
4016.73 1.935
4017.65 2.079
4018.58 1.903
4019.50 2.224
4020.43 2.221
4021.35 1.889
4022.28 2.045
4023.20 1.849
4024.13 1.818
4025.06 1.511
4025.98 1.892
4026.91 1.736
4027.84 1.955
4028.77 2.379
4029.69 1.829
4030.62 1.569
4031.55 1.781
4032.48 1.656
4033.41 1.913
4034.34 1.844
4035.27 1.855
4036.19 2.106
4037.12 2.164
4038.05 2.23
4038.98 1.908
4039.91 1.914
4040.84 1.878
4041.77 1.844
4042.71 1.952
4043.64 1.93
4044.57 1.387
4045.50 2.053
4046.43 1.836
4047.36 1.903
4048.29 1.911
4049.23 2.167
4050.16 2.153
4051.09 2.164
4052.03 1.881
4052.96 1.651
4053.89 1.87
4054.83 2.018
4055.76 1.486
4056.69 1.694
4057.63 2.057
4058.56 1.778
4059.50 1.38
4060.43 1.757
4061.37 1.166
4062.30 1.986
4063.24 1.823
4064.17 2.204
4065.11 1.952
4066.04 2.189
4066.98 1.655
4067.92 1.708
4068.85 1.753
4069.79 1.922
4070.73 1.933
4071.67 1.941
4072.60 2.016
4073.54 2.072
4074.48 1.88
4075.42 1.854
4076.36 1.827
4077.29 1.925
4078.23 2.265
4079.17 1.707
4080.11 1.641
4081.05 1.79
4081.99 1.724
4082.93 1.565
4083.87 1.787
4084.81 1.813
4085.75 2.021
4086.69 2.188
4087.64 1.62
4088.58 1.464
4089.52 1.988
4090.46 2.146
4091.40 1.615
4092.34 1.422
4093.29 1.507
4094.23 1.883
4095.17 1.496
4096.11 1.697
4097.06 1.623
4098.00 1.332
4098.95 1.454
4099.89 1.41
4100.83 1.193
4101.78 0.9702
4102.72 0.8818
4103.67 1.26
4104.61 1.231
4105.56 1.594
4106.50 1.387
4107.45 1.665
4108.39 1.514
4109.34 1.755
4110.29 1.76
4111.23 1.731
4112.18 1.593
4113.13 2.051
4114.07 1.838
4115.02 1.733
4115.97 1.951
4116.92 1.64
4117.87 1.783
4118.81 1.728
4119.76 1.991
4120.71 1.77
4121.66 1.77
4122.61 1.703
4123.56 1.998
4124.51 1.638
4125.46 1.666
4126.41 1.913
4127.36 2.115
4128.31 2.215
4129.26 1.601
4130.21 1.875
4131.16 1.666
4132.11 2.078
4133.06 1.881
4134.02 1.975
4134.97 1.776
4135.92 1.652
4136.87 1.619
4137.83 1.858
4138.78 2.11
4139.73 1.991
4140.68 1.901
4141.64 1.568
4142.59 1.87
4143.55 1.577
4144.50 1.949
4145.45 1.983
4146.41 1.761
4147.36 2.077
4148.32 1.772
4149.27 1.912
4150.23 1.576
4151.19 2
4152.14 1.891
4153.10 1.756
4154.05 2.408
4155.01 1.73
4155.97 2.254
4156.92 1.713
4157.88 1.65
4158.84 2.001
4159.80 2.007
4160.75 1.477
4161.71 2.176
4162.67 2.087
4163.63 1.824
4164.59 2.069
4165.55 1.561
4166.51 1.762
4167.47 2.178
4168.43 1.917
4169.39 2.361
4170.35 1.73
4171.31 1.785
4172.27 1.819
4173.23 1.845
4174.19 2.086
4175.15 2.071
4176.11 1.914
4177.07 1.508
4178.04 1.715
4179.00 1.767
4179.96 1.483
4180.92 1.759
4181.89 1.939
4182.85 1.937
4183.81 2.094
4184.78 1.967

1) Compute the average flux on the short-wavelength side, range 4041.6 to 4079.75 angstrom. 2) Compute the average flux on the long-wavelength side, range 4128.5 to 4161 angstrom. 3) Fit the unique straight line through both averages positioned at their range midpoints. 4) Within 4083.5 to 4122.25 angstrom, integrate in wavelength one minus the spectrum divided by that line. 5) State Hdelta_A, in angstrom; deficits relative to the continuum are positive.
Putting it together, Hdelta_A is 4.6 angstrom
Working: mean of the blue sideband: 1.87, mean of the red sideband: 1.86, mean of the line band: 1.64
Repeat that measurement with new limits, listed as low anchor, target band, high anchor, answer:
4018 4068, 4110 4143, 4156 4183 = 0.8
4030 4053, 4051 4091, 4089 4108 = -3.6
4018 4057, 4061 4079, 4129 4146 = -0.2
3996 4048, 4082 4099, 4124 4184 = 1.6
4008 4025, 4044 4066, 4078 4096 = 0.2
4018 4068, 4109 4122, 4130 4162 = 0.5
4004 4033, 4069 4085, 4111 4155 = 0.2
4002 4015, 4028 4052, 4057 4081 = -0.3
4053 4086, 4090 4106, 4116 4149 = 3.3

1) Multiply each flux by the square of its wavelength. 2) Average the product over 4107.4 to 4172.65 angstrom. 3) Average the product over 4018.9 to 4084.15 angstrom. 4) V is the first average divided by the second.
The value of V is 1.0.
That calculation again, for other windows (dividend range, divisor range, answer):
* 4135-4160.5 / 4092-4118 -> 1.23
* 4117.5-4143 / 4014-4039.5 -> 1.01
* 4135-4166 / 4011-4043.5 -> 1.02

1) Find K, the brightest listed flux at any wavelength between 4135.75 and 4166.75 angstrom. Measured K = 2.408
